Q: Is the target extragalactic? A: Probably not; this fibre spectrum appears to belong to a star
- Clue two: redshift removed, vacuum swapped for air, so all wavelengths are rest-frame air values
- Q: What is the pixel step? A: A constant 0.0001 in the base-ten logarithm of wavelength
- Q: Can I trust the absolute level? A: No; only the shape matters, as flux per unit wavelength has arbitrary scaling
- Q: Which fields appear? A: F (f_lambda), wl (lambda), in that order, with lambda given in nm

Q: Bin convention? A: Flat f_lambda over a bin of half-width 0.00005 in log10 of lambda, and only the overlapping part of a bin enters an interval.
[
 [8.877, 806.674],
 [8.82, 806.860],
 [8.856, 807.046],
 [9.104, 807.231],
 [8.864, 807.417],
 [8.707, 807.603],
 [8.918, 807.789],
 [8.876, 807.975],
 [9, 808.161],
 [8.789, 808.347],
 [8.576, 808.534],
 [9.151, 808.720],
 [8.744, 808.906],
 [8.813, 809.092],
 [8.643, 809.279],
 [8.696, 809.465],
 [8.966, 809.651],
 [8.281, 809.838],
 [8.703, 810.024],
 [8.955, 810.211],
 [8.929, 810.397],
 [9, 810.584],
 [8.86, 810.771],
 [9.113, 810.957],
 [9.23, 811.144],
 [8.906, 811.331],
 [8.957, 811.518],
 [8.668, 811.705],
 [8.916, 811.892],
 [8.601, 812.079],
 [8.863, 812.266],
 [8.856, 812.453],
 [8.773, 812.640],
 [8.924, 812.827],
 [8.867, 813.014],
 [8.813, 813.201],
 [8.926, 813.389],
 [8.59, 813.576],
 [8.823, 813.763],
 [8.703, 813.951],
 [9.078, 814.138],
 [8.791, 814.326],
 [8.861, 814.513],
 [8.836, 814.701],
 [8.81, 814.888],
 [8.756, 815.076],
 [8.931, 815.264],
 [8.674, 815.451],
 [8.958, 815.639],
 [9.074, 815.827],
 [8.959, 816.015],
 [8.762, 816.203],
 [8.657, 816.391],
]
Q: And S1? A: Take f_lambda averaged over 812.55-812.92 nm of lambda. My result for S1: 8.85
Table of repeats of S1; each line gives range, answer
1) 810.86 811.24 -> 9.17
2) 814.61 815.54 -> 8.81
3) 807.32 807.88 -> 8.83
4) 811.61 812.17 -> 8.73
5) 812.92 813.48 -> 8.86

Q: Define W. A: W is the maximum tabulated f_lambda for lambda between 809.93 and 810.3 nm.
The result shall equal 8.955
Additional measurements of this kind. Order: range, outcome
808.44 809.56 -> 9.151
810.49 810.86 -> 9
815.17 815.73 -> 8.958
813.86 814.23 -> 9.078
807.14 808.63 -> 9.104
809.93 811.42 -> 9.23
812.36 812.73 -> 8.856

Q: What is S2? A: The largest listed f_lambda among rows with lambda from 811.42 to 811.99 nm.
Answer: 8.957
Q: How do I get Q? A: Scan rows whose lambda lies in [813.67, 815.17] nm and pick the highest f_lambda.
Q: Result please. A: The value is 9.078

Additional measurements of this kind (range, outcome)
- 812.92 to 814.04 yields 8.926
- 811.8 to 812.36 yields 8.916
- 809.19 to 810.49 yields 8.966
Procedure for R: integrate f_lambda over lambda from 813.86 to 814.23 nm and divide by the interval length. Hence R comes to 8.9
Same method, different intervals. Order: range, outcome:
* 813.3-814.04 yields 8.76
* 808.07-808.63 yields 8.78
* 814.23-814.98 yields 8.83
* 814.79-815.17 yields 8.79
